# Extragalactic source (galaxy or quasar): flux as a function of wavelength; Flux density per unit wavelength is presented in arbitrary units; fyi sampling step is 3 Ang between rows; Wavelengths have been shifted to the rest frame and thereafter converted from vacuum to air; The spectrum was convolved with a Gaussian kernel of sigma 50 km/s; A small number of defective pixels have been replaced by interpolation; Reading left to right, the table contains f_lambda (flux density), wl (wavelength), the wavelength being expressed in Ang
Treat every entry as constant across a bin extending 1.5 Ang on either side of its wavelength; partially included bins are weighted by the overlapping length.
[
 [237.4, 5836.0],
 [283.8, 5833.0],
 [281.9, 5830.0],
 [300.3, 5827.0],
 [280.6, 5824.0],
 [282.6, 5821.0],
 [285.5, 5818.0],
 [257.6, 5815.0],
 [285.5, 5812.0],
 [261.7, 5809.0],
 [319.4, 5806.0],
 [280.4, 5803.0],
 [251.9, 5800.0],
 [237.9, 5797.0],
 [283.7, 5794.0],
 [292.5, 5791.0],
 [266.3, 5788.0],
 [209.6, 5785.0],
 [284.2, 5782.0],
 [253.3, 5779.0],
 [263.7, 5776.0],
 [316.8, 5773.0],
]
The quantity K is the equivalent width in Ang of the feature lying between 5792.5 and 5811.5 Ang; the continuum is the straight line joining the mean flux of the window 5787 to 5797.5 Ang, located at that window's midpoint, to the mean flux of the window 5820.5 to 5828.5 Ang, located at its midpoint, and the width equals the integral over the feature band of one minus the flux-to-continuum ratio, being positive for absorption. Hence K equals 0.3 Ang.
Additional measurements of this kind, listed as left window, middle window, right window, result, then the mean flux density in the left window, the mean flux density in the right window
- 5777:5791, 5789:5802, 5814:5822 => -0.2 Ang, 258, 276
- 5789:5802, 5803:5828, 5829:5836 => -1.2 Ang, 267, 273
